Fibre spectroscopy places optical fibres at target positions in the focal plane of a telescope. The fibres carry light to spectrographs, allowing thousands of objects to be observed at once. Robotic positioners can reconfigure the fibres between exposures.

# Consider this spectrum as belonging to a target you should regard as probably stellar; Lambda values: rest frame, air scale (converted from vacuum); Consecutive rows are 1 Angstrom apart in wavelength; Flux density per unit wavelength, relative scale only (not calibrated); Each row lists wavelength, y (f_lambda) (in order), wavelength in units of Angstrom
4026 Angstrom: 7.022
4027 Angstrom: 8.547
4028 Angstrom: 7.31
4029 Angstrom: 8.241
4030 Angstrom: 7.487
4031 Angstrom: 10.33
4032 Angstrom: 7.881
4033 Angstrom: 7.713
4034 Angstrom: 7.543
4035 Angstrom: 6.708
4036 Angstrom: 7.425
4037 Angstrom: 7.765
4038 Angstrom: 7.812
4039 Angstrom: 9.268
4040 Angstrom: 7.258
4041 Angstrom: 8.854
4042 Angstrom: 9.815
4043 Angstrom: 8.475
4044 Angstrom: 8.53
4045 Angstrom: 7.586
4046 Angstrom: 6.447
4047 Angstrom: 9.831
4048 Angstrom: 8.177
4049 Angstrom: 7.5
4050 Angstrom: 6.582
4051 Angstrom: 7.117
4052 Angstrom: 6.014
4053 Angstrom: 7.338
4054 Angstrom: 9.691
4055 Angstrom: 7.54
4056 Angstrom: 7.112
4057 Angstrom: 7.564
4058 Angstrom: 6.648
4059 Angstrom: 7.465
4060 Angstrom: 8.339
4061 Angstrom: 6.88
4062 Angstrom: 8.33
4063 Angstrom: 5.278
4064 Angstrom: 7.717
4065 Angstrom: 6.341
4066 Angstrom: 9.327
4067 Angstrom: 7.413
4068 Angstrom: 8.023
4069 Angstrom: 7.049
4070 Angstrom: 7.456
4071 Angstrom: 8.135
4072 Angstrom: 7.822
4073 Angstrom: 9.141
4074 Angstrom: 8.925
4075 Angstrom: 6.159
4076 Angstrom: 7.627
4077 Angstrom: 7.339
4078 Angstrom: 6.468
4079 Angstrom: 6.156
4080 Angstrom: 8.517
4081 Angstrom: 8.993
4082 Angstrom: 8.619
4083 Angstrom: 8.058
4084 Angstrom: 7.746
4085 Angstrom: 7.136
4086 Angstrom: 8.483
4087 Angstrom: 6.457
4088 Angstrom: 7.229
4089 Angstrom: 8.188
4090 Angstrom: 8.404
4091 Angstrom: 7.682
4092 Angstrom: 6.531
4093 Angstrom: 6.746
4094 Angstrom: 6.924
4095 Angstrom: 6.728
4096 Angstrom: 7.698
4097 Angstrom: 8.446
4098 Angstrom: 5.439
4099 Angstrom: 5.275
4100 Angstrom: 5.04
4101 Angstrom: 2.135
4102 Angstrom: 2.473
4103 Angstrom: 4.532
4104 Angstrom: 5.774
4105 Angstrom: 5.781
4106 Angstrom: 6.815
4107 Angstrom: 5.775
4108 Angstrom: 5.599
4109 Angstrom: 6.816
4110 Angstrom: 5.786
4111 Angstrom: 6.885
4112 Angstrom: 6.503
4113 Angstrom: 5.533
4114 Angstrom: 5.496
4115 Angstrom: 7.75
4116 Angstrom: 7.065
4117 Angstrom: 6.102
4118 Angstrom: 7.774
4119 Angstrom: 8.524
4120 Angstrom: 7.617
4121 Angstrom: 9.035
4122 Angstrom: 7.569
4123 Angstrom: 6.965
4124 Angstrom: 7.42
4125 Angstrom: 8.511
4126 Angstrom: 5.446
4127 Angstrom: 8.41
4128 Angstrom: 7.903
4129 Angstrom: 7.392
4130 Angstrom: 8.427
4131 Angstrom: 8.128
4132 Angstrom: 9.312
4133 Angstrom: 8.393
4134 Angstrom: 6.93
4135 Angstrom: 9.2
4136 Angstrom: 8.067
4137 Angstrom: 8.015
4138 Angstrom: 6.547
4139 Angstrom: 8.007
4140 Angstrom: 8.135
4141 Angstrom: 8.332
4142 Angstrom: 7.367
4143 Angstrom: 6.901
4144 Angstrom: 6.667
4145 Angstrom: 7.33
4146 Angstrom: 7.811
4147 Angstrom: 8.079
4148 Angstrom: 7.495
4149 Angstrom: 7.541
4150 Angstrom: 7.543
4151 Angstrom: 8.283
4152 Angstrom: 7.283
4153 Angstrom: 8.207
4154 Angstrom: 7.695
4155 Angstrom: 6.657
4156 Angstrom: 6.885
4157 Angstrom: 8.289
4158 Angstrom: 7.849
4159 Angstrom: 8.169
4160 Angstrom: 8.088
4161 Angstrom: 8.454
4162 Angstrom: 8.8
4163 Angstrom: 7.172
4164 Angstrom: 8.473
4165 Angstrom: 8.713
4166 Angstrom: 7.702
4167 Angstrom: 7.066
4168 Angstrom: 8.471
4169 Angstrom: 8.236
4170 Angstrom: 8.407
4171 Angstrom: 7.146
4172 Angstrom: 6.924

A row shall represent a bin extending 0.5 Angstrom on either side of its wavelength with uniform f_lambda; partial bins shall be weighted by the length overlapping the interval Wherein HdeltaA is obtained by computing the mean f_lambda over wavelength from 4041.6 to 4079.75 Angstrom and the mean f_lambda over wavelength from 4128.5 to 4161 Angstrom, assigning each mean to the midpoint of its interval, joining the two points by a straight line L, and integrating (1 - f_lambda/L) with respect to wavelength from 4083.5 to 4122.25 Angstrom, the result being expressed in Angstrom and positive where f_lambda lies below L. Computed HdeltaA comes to 5.6 Angstrom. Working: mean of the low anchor 7.61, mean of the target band 6.6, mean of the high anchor 7.79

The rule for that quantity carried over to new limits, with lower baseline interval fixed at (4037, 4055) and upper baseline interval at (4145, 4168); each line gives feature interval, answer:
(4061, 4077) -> 0.7 Angstrom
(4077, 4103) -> 3.6 Angstrom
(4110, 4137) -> 1.2 Angstrom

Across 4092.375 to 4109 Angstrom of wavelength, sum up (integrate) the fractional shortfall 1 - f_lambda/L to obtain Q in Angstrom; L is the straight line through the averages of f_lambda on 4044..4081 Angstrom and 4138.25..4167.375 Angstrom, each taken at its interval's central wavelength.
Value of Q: 4.1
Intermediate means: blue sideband 7.56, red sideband 7.75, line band 5.74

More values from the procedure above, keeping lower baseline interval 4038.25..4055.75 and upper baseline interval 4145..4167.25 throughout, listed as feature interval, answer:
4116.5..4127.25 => 0.4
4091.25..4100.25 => 1.5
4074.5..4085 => 0.5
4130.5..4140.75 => -0.3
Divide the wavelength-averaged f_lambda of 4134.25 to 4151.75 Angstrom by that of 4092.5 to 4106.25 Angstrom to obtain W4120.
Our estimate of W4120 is 1.36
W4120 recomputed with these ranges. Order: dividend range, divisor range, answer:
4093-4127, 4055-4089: 0.85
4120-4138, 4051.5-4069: 1.06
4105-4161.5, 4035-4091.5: 0.97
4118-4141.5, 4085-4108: 1.26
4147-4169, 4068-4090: 1.02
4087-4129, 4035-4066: 0.86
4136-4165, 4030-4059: 0.98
